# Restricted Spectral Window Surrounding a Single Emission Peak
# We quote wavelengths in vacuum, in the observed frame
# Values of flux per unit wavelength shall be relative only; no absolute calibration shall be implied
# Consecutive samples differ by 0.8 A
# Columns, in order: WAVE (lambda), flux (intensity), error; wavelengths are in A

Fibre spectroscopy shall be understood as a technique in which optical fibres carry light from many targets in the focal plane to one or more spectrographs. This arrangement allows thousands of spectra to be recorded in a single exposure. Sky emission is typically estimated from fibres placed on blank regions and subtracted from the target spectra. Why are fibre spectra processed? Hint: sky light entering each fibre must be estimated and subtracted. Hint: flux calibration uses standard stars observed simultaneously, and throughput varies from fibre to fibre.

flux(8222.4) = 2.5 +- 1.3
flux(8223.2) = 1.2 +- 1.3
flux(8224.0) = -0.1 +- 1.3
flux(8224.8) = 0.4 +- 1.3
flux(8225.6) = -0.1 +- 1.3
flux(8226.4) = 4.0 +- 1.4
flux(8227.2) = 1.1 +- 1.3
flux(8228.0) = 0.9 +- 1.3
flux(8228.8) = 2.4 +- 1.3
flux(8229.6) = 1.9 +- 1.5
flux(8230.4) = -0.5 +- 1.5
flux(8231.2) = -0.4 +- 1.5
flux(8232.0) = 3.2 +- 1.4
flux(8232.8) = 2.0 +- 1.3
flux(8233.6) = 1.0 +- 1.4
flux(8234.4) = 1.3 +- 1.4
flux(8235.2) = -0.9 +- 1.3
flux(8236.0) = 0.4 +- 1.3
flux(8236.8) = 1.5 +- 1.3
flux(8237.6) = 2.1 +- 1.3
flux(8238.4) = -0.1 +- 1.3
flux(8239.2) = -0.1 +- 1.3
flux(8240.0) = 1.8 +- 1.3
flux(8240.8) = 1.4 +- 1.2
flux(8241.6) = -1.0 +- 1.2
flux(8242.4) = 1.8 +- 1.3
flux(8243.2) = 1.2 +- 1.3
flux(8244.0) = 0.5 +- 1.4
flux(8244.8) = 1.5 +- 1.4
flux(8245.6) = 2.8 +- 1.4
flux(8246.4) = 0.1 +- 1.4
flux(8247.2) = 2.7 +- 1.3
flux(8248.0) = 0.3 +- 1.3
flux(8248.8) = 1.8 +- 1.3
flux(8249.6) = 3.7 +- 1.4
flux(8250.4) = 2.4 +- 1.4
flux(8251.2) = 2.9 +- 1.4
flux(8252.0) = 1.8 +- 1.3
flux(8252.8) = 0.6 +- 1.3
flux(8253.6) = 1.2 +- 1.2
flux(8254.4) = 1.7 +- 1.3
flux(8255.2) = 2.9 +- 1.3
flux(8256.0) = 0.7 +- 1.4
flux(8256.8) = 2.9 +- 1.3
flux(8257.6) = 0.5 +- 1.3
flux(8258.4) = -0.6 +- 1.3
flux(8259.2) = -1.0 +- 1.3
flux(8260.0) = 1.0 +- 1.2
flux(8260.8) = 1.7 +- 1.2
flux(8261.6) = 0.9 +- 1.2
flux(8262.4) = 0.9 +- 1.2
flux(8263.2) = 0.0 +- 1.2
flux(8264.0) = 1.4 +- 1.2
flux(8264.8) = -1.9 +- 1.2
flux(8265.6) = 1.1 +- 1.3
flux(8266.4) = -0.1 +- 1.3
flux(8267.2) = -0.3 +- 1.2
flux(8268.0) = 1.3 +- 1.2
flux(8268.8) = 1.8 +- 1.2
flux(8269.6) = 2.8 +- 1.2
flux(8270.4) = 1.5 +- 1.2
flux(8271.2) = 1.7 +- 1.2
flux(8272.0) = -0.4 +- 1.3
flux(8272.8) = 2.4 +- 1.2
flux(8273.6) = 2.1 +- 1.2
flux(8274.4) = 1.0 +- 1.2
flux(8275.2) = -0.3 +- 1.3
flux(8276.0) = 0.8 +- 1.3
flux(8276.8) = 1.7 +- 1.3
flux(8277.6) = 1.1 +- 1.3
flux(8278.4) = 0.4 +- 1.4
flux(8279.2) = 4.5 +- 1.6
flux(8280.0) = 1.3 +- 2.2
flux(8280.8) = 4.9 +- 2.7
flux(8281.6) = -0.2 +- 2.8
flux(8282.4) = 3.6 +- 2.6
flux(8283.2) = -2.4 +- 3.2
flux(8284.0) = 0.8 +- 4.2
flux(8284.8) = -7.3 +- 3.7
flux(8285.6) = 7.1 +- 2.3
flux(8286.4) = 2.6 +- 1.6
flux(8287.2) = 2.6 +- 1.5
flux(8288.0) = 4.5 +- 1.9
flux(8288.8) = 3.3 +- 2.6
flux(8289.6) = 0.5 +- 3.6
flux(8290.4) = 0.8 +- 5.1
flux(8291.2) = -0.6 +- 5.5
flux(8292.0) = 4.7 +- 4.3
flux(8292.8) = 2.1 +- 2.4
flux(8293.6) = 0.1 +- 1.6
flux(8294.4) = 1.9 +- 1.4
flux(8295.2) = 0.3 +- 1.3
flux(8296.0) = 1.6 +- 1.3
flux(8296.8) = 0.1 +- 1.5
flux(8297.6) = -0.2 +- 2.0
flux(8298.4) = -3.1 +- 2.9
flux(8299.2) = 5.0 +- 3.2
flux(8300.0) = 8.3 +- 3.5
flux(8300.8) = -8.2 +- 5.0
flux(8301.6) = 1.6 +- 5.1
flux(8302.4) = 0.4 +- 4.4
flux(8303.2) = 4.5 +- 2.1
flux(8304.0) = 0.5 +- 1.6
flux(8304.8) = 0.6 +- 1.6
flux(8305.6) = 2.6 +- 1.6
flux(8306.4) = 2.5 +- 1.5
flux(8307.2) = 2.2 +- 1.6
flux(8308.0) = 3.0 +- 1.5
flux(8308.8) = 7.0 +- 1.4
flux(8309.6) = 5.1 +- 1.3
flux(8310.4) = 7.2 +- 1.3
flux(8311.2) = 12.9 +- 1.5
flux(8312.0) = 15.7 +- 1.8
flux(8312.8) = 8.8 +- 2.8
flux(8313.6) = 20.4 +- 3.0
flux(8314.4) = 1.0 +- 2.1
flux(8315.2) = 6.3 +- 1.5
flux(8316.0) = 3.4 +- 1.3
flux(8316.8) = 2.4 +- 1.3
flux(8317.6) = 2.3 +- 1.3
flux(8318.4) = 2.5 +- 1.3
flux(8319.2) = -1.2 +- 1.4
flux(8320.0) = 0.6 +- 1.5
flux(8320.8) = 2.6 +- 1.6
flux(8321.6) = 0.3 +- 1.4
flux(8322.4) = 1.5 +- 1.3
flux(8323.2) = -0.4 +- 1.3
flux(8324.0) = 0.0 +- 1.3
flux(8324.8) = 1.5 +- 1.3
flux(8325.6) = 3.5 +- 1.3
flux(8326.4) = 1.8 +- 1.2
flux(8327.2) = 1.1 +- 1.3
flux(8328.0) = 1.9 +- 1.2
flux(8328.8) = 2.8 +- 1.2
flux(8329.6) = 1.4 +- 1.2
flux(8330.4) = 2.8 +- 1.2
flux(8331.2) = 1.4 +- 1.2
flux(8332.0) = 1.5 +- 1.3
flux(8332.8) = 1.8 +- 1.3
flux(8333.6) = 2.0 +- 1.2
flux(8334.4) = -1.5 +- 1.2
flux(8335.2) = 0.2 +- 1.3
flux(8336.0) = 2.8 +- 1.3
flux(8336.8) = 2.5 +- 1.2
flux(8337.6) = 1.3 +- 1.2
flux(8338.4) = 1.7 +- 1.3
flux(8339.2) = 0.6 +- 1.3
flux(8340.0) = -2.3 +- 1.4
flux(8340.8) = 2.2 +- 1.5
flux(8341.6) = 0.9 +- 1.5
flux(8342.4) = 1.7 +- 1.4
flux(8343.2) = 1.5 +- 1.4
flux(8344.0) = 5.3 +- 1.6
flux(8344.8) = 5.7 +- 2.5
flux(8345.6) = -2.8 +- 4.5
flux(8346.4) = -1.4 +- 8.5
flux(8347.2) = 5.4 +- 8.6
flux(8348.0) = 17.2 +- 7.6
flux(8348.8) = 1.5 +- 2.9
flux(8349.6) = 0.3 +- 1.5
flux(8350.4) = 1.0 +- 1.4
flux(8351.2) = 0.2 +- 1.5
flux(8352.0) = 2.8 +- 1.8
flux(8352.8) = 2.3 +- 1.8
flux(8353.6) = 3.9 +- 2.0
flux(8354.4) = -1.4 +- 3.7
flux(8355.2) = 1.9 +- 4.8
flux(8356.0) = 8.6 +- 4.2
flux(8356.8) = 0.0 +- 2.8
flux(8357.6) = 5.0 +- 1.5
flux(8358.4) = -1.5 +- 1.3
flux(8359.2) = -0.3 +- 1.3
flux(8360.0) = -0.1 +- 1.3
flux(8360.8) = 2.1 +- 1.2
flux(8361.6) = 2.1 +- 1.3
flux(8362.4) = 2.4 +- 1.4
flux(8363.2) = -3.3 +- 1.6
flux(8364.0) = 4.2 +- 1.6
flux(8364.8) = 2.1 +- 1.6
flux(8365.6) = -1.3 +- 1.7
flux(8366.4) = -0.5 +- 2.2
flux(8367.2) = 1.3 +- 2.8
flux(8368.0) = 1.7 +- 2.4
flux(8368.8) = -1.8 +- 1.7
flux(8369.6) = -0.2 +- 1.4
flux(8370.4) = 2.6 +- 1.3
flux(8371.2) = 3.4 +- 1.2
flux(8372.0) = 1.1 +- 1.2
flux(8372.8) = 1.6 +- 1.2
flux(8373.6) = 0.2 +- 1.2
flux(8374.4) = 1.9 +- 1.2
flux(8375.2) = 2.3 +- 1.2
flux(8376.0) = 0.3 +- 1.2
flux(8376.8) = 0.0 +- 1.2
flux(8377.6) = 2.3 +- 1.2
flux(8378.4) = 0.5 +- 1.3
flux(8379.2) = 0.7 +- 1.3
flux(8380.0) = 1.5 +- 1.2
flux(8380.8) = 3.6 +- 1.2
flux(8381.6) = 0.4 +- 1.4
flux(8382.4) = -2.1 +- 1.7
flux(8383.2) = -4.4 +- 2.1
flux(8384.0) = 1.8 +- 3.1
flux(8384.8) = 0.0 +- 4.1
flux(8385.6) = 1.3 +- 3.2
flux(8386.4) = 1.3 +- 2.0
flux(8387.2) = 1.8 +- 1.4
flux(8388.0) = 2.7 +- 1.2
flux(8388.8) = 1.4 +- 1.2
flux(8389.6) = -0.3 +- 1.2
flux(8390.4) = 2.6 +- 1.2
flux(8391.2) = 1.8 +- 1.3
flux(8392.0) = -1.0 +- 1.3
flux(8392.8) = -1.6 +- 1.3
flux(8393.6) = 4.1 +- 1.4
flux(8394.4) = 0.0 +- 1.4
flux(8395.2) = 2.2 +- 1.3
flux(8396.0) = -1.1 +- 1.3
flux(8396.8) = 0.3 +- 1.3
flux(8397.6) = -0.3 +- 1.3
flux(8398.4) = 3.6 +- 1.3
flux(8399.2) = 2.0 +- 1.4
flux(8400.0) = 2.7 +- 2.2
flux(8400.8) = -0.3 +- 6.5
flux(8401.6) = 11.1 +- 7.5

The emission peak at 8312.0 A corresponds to Hgamma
